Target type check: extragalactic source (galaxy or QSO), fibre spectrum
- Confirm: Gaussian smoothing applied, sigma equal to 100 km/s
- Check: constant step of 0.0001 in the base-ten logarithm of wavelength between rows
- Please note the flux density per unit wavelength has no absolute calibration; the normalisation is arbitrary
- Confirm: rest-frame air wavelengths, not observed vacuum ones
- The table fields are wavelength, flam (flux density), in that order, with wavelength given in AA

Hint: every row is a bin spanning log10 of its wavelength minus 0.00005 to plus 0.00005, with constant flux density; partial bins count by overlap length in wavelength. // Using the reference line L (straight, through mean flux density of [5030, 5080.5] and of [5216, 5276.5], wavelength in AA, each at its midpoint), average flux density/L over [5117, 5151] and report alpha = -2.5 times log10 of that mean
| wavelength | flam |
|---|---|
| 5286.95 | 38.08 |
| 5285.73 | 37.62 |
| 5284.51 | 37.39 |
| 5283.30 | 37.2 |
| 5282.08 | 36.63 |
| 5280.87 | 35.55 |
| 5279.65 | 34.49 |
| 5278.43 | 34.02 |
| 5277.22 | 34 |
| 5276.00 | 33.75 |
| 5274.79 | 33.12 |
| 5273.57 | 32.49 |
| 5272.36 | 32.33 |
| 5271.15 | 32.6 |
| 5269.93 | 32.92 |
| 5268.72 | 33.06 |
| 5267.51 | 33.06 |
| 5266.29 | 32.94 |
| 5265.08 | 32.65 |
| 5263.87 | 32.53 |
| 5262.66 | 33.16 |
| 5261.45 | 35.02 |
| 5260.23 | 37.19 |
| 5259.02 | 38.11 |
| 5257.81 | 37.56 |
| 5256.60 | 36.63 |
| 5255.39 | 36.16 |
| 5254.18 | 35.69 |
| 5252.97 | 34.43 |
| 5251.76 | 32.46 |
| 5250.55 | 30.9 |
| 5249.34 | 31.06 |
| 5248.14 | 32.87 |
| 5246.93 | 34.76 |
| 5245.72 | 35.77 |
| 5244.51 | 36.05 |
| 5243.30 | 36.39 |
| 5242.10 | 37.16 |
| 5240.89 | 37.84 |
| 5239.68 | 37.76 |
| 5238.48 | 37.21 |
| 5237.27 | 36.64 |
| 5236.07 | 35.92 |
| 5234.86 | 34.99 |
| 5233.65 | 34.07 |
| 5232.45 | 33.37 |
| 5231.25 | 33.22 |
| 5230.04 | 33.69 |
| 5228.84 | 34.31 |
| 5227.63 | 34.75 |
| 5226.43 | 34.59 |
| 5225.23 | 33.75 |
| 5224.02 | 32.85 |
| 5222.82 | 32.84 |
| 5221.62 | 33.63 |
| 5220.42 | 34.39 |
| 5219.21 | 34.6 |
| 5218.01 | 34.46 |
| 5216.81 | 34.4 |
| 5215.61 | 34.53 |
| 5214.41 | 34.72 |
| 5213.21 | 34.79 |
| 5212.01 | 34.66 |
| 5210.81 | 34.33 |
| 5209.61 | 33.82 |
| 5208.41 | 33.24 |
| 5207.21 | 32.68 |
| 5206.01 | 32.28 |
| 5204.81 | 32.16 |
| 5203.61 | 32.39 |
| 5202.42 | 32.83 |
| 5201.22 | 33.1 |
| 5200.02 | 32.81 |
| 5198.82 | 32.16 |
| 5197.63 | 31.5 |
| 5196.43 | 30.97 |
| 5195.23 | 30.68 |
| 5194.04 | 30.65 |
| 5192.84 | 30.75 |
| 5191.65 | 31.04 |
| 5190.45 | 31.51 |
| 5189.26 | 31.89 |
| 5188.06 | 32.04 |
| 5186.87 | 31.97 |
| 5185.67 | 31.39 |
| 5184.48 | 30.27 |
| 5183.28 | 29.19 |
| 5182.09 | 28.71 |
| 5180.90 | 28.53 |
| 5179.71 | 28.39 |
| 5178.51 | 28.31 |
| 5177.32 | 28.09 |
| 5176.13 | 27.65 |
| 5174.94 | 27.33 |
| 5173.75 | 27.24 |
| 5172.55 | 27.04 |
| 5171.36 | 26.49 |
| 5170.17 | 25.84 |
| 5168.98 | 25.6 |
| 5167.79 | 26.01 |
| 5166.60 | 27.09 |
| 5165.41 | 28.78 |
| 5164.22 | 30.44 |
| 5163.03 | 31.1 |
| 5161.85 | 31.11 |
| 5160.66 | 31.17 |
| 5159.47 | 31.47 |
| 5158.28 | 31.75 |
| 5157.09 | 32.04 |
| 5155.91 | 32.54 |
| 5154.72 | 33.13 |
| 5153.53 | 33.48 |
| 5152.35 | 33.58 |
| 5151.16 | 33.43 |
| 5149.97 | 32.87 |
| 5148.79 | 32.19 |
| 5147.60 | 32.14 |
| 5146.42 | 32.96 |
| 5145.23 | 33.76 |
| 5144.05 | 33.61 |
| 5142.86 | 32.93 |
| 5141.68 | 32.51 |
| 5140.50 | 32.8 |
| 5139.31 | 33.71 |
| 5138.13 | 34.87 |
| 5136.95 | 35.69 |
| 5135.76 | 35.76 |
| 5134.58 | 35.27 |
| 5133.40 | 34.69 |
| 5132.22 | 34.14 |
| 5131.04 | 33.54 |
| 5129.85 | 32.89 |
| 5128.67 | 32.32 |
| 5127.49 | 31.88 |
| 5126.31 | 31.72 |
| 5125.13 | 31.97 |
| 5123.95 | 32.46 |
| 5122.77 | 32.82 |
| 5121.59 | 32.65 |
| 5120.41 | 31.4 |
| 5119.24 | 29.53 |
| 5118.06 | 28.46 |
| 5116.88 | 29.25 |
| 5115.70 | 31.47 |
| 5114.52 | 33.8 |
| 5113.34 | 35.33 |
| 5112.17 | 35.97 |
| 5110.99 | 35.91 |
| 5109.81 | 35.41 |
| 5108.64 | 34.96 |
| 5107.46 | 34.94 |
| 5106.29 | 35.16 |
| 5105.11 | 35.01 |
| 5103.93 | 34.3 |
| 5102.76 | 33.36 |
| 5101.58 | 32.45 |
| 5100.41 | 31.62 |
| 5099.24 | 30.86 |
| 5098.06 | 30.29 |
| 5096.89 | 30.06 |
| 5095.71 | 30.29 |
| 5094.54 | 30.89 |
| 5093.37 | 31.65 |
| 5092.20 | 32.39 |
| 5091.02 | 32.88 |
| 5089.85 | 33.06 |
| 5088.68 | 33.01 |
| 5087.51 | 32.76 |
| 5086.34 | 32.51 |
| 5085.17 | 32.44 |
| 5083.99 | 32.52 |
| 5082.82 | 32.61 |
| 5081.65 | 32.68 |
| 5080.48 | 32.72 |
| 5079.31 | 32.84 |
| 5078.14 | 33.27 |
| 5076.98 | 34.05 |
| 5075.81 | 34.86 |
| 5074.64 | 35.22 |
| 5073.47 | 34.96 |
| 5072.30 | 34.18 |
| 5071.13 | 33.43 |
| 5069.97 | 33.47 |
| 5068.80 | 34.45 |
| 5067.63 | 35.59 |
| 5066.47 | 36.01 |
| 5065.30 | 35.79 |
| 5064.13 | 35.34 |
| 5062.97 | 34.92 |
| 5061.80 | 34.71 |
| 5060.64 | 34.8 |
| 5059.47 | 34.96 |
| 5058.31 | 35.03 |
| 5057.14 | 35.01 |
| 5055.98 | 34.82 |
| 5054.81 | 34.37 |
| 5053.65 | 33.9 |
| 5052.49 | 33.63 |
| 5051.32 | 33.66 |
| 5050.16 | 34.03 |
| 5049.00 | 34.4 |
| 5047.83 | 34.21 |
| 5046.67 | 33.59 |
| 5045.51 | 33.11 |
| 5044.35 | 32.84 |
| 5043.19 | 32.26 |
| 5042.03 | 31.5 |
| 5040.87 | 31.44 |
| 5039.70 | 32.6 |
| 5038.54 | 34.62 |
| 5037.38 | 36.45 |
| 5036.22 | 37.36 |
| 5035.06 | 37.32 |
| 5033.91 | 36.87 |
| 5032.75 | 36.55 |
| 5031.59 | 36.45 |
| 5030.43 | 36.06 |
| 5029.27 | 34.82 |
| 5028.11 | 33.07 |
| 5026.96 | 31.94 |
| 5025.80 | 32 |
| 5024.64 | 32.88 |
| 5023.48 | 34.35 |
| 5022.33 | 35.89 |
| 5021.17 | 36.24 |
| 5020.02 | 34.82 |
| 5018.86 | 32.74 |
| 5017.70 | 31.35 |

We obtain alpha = 0.052 mag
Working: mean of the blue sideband 34.5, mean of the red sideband 34.4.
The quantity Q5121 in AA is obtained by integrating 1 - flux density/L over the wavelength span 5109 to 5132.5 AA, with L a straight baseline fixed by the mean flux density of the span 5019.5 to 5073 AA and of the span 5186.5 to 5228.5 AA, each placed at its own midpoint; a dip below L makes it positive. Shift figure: 0.79 AA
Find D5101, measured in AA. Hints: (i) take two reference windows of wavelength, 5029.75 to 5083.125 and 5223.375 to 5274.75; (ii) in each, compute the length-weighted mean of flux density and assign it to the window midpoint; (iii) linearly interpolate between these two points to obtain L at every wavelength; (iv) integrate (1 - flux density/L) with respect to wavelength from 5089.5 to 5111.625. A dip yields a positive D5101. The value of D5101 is 1.0 AA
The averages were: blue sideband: 34.4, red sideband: 34.5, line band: 32.9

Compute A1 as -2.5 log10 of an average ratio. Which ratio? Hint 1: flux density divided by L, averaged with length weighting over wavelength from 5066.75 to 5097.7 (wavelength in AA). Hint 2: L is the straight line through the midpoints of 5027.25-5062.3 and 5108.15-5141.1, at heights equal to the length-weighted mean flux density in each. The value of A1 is 0.03 mag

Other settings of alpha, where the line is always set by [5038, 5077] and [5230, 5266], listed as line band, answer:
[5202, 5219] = 0.04 mag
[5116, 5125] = 0.11 mag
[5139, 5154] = 0.05 mag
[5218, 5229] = 0.03 mag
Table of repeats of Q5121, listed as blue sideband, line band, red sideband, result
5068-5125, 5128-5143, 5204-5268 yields -0.26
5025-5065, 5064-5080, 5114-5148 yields -0.29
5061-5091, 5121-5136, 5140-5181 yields -0.69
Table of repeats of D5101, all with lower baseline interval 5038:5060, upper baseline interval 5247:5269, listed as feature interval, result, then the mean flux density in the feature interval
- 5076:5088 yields 0.30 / 32.9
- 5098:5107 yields 0.20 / 33.1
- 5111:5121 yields 0.51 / 32.1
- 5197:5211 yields 0.56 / 32.7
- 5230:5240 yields -0.31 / 35.2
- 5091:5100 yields 0.73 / 31.1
